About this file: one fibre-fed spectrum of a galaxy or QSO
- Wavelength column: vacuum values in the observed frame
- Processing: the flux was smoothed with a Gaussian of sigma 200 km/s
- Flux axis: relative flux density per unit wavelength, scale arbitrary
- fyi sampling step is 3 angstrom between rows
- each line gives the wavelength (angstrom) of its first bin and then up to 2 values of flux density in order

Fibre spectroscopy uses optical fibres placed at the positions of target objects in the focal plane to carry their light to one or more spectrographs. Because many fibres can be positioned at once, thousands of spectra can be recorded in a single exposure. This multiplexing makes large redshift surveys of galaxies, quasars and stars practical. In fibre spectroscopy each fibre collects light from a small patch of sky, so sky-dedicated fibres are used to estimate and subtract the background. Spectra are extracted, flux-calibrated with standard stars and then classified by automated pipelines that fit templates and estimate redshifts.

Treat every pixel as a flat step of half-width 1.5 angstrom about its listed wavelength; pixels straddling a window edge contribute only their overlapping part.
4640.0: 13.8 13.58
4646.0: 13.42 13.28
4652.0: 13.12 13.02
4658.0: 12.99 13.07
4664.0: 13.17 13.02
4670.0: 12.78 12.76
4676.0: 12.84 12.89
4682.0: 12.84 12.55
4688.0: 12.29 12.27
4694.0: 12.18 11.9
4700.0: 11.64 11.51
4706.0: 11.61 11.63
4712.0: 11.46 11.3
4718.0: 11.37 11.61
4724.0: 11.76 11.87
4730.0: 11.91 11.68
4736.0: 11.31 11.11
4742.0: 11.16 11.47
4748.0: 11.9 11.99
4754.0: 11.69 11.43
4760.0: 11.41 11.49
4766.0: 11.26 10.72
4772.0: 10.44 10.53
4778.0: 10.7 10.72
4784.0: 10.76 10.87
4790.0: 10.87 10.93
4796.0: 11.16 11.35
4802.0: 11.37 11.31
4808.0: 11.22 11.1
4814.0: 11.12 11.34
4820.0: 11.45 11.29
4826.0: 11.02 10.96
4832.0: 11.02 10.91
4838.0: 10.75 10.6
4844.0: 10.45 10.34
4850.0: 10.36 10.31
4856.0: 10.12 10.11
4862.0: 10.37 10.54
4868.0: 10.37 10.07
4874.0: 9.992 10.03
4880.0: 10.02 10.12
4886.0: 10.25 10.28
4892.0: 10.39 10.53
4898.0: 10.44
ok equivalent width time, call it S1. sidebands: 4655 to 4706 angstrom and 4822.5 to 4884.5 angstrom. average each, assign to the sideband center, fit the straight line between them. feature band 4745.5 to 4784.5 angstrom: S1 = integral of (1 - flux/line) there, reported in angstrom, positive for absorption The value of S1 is 1.16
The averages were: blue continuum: 12.5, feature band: 11.2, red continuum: 10.5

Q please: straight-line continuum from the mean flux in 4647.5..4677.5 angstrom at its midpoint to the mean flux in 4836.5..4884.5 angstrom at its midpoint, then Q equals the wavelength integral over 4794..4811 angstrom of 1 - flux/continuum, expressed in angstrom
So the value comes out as -0.3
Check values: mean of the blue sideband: 13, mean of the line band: 11.3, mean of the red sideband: 10.3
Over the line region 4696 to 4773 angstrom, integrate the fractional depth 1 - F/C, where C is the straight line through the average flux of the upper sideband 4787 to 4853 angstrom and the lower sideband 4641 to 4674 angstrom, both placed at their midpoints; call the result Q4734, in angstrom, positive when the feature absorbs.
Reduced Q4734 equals 3.9 angstrom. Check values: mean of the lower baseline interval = 13.1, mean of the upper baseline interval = 11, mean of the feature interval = 11.5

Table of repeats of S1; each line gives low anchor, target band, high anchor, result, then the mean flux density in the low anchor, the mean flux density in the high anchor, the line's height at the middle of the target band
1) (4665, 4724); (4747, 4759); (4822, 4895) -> -0.2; 12.1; 10.4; 11.5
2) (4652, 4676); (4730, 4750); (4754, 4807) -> 0.4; 13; 11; 11.7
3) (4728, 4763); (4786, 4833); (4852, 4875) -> -1.4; 11.6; 10.2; 10.8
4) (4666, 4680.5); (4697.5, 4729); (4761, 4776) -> 1.2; 12.9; 10.9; 12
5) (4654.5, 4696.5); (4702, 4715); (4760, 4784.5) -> 0.6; 12.7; 10.9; 12.1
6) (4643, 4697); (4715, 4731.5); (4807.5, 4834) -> 0.8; 12.8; 11.2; 12.3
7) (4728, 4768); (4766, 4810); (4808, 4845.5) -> 1.2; 11.5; 11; 11.3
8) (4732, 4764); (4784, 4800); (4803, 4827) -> 0.5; 11.5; 11.2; 11.3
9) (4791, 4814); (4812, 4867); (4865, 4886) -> -0.3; 11.2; 10.1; 10.7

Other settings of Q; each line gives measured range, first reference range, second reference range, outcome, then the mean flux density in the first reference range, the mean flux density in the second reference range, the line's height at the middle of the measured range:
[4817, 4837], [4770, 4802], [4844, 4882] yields -1.1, 10.9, 10.2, 10.5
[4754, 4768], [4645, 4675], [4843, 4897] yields 0.4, 13.1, 10.3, 11.7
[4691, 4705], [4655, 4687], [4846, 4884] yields 0.7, 12.9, 10.2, 12.5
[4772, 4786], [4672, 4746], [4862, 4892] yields 0.7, 11.9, 10.2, 11.2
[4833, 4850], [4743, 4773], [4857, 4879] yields -0.2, 11.4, 10.2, 10.5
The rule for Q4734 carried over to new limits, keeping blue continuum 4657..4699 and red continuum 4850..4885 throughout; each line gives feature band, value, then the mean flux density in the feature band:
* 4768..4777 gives 0.69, 10.6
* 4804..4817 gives -0.31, 11.2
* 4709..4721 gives 0.73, 11.4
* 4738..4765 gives 0.43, 11.5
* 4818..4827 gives -0.41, 11.3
